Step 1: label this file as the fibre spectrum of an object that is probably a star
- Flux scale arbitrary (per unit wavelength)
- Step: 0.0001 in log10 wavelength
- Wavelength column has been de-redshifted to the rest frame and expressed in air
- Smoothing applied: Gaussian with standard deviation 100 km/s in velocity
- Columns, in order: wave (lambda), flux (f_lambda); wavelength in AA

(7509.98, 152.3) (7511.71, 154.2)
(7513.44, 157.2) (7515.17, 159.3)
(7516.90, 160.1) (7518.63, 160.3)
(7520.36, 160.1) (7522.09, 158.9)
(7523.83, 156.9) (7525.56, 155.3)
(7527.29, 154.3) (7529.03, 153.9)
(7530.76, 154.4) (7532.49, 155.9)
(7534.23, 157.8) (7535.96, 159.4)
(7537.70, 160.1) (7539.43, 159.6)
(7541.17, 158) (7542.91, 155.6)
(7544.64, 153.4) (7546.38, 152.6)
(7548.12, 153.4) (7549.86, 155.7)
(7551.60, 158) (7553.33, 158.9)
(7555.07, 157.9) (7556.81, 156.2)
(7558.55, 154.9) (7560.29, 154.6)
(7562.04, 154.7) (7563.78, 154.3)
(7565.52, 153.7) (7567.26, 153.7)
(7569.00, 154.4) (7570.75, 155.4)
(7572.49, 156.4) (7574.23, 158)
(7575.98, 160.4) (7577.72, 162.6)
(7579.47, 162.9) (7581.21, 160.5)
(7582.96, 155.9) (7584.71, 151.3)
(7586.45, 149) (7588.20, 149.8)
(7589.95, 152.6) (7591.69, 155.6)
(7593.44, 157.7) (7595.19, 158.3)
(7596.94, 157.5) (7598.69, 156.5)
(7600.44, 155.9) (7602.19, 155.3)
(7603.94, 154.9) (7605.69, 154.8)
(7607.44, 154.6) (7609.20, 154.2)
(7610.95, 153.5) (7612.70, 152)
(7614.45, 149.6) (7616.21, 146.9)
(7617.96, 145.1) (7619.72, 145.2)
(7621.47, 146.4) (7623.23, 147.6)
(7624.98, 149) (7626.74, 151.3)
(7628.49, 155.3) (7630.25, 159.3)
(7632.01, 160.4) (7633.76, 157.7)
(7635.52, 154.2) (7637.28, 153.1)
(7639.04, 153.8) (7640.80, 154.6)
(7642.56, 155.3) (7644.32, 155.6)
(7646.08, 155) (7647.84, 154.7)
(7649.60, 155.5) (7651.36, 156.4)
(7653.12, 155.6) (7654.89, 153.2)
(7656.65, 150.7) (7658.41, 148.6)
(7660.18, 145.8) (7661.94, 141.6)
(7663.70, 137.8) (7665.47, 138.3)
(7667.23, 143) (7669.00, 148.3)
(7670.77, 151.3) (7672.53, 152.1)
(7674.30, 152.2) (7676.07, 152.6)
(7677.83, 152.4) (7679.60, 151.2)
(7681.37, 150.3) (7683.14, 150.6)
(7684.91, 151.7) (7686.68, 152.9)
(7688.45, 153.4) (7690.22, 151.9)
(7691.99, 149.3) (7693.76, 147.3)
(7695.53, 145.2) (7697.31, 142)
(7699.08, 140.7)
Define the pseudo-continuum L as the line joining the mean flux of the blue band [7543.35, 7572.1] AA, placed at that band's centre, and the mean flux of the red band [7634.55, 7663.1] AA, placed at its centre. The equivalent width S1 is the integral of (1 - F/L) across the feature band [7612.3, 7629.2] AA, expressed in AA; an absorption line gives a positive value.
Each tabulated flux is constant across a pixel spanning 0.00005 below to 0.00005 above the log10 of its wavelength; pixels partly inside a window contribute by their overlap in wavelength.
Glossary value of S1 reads 0.5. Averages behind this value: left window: 155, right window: 153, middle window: 149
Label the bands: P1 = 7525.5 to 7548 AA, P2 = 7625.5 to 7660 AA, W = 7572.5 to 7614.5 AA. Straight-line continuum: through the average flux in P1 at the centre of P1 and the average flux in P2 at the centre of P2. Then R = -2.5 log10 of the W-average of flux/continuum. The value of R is 0.00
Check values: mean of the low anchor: 156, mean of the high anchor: 154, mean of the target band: 156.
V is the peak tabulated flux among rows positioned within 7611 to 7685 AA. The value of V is 160.4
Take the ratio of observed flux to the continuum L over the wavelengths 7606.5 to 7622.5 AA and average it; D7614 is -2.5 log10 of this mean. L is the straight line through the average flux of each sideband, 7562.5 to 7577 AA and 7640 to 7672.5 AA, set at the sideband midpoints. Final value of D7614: 0.02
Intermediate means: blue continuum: 156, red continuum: 150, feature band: 150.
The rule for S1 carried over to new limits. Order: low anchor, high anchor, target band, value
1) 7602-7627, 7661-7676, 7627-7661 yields -1.5 AA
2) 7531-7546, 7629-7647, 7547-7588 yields 0.2 AA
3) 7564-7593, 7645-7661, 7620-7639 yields 0.1 AA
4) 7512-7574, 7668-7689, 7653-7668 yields 0.6 AA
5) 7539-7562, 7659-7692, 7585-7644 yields -0.4 AA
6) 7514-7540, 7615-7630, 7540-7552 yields 0.1 AA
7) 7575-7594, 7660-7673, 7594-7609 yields -0.2 AA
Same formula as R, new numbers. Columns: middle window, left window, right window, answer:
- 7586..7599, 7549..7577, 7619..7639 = 0.000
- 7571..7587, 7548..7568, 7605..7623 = -0.028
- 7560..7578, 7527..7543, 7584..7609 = -0.003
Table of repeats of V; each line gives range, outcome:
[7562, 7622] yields 162.9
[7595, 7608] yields 158.3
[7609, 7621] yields 154.2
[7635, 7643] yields 155.3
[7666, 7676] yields 152.2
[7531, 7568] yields 160.1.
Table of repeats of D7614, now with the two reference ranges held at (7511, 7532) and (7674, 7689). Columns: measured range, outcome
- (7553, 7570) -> 0.00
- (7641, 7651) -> -0.02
